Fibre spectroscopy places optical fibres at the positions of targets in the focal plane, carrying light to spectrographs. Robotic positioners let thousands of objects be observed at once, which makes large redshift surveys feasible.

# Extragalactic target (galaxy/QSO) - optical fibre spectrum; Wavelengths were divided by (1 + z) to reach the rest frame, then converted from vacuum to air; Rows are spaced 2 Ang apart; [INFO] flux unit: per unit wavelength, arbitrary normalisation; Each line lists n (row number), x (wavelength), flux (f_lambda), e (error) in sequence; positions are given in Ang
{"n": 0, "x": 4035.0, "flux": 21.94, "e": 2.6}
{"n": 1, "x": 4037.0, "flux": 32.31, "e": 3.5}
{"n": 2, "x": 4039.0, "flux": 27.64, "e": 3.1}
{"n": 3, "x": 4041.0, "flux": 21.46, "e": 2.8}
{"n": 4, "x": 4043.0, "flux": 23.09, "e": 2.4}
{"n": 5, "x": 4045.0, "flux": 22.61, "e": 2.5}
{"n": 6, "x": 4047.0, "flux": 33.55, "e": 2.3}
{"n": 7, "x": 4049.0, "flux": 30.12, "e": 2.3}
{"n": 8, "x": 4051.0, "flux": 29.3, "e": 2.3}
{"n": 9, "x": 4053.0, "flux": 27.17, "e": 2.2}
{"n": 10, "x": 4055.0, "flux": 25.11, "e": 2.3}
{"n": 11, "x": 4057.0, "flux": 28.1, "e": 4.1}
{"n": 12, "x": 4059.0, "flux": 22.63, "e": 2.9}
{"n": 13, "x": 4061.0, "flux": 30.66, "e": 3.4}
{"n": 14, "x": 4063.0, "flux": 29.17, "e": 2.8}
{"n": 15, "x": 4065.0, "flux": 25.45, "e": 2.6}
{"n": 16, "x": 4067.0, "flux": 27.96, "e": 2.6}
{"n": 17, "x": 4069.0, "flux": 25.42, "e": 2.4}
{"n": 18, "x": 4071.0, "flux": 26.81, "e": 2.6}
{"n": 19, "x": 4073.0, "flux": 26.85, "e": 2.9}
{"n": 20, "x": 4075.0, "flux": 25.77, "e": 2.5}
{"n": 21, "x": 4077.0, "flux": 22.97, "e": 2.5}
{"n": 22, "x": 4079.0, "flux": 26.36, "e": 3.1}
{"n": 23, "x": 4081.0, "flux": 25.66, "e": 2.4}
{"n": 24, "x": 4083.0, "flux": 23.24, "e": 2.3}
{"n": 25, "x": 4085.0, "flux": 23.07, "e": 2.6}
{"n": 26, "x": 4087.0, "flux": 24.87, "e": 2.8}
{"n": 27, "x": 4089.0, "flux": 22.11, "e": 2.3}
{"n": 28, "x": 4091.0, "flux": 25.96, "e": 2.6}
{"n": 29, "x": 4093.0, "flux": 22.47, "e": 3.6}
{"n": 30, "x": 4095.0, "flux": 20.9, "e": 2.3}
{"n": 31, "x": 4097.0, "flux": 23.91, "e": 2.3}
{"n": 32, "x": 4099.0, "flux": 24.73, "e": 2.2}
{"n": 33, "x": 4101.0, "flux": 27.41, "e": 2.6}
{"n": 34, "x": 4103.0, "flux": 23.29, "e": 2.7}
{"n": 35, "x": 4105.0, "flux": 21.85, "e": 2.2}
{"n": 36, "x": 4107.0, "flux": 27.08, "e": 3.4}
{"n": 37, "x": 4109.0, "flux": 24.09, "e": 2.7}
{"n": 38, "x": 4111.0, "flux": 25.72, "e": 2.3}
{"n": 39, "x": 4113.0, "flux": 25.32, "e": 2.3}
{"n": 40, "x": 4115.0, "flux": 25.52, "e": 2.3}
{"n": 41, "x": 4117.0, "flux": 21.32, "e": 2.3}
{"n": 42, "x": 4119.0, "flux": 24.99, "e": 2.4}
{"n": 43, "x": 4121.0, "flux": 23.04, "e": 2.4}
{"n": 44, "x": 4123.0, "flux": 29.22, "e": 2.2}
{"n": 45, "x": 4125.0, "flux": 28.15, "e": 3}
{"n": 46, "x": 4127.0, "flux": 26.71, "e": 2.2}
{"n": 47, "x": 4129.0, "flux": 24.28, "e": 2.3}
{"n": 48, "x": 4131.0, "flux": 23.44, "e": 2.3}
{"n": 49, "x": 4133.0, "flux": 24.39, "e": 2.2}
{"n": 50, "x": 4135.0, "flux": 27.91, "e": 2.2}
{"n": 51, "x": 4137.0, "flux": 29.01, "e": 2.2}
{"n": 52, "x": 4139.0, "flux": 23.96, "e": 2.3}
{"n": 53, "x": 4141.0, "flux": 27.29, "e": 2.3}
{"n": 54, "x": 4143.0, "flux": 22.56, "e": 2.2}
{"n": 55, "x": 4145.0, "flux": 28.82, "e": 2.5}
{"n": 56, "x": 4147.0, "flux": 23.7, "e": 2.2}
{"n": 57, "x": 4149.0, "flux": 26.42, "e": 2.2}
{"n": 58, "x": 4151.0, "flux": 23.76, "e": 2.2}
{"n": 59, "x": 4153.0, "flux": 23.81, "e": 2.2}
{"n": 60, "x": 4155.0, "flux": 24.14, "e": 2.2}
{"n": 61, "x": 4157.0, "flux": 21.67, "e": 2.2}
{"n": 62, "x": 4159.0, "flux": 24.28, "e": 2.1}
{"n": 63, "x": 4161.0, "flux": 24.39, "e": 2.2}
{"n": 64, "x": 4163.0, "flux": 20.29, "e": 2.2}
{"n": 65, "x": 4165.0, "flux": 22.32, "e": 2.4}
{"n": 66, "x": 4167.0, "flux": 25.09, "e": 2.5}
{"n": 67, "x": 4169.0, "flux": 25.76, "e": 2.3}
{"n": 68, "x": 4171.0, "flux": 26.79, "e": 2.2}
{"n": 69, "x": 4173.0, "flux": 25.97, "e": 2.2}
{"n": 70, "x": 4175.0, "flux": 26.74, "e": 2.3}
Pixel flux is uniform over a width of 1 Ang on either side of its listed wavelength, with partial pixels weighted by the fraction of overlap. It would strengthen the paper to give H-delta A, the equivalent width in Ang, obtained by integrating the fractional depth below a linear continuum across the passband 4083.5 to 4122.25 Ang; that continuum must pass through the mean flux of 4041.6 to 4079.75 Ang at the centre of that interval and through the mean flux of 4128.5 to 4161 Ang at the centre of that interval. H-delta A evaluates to 2.6 Ang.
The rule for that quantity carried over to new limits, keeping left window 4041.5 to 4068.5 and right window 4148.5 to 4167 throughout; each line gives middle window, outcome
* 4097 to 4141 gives -0.9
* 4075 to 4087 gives 0.8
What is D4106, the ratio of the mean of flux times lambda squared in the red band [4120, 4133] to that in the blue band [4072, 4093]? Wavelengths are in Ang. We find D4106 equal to 1.07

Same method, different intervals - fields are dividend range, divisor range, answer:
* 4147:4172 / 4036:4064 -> 0.93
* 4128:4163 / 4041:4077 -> 0.97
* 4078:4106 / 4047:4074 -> 0.89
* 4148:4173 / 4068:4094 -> 1.01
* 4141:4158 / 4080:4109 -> 1.05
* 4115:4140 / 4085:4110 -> 1.08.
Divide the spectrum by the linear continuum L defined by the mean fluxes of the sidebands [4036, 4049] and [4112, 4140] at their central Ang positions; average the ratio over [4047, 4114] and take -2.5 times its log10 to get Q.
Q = 0.03 mag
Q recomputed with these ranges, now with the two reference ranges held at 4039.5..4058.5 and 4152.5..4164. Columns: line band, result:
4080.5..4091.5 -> 0.063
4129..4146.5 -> -0.089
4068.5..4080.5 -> 0.004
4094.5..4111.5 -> 0.021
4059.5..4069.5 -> -0.059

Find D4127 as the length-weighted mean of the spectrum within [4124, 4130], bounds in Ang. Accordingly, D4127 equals 26.4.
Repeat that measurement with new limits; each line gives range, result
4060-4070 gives 27.7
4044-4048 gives 28.1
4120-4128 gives 26.8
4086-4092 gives 24.3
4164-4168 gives 23.7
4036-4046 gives 25.4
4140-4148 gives 25.6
